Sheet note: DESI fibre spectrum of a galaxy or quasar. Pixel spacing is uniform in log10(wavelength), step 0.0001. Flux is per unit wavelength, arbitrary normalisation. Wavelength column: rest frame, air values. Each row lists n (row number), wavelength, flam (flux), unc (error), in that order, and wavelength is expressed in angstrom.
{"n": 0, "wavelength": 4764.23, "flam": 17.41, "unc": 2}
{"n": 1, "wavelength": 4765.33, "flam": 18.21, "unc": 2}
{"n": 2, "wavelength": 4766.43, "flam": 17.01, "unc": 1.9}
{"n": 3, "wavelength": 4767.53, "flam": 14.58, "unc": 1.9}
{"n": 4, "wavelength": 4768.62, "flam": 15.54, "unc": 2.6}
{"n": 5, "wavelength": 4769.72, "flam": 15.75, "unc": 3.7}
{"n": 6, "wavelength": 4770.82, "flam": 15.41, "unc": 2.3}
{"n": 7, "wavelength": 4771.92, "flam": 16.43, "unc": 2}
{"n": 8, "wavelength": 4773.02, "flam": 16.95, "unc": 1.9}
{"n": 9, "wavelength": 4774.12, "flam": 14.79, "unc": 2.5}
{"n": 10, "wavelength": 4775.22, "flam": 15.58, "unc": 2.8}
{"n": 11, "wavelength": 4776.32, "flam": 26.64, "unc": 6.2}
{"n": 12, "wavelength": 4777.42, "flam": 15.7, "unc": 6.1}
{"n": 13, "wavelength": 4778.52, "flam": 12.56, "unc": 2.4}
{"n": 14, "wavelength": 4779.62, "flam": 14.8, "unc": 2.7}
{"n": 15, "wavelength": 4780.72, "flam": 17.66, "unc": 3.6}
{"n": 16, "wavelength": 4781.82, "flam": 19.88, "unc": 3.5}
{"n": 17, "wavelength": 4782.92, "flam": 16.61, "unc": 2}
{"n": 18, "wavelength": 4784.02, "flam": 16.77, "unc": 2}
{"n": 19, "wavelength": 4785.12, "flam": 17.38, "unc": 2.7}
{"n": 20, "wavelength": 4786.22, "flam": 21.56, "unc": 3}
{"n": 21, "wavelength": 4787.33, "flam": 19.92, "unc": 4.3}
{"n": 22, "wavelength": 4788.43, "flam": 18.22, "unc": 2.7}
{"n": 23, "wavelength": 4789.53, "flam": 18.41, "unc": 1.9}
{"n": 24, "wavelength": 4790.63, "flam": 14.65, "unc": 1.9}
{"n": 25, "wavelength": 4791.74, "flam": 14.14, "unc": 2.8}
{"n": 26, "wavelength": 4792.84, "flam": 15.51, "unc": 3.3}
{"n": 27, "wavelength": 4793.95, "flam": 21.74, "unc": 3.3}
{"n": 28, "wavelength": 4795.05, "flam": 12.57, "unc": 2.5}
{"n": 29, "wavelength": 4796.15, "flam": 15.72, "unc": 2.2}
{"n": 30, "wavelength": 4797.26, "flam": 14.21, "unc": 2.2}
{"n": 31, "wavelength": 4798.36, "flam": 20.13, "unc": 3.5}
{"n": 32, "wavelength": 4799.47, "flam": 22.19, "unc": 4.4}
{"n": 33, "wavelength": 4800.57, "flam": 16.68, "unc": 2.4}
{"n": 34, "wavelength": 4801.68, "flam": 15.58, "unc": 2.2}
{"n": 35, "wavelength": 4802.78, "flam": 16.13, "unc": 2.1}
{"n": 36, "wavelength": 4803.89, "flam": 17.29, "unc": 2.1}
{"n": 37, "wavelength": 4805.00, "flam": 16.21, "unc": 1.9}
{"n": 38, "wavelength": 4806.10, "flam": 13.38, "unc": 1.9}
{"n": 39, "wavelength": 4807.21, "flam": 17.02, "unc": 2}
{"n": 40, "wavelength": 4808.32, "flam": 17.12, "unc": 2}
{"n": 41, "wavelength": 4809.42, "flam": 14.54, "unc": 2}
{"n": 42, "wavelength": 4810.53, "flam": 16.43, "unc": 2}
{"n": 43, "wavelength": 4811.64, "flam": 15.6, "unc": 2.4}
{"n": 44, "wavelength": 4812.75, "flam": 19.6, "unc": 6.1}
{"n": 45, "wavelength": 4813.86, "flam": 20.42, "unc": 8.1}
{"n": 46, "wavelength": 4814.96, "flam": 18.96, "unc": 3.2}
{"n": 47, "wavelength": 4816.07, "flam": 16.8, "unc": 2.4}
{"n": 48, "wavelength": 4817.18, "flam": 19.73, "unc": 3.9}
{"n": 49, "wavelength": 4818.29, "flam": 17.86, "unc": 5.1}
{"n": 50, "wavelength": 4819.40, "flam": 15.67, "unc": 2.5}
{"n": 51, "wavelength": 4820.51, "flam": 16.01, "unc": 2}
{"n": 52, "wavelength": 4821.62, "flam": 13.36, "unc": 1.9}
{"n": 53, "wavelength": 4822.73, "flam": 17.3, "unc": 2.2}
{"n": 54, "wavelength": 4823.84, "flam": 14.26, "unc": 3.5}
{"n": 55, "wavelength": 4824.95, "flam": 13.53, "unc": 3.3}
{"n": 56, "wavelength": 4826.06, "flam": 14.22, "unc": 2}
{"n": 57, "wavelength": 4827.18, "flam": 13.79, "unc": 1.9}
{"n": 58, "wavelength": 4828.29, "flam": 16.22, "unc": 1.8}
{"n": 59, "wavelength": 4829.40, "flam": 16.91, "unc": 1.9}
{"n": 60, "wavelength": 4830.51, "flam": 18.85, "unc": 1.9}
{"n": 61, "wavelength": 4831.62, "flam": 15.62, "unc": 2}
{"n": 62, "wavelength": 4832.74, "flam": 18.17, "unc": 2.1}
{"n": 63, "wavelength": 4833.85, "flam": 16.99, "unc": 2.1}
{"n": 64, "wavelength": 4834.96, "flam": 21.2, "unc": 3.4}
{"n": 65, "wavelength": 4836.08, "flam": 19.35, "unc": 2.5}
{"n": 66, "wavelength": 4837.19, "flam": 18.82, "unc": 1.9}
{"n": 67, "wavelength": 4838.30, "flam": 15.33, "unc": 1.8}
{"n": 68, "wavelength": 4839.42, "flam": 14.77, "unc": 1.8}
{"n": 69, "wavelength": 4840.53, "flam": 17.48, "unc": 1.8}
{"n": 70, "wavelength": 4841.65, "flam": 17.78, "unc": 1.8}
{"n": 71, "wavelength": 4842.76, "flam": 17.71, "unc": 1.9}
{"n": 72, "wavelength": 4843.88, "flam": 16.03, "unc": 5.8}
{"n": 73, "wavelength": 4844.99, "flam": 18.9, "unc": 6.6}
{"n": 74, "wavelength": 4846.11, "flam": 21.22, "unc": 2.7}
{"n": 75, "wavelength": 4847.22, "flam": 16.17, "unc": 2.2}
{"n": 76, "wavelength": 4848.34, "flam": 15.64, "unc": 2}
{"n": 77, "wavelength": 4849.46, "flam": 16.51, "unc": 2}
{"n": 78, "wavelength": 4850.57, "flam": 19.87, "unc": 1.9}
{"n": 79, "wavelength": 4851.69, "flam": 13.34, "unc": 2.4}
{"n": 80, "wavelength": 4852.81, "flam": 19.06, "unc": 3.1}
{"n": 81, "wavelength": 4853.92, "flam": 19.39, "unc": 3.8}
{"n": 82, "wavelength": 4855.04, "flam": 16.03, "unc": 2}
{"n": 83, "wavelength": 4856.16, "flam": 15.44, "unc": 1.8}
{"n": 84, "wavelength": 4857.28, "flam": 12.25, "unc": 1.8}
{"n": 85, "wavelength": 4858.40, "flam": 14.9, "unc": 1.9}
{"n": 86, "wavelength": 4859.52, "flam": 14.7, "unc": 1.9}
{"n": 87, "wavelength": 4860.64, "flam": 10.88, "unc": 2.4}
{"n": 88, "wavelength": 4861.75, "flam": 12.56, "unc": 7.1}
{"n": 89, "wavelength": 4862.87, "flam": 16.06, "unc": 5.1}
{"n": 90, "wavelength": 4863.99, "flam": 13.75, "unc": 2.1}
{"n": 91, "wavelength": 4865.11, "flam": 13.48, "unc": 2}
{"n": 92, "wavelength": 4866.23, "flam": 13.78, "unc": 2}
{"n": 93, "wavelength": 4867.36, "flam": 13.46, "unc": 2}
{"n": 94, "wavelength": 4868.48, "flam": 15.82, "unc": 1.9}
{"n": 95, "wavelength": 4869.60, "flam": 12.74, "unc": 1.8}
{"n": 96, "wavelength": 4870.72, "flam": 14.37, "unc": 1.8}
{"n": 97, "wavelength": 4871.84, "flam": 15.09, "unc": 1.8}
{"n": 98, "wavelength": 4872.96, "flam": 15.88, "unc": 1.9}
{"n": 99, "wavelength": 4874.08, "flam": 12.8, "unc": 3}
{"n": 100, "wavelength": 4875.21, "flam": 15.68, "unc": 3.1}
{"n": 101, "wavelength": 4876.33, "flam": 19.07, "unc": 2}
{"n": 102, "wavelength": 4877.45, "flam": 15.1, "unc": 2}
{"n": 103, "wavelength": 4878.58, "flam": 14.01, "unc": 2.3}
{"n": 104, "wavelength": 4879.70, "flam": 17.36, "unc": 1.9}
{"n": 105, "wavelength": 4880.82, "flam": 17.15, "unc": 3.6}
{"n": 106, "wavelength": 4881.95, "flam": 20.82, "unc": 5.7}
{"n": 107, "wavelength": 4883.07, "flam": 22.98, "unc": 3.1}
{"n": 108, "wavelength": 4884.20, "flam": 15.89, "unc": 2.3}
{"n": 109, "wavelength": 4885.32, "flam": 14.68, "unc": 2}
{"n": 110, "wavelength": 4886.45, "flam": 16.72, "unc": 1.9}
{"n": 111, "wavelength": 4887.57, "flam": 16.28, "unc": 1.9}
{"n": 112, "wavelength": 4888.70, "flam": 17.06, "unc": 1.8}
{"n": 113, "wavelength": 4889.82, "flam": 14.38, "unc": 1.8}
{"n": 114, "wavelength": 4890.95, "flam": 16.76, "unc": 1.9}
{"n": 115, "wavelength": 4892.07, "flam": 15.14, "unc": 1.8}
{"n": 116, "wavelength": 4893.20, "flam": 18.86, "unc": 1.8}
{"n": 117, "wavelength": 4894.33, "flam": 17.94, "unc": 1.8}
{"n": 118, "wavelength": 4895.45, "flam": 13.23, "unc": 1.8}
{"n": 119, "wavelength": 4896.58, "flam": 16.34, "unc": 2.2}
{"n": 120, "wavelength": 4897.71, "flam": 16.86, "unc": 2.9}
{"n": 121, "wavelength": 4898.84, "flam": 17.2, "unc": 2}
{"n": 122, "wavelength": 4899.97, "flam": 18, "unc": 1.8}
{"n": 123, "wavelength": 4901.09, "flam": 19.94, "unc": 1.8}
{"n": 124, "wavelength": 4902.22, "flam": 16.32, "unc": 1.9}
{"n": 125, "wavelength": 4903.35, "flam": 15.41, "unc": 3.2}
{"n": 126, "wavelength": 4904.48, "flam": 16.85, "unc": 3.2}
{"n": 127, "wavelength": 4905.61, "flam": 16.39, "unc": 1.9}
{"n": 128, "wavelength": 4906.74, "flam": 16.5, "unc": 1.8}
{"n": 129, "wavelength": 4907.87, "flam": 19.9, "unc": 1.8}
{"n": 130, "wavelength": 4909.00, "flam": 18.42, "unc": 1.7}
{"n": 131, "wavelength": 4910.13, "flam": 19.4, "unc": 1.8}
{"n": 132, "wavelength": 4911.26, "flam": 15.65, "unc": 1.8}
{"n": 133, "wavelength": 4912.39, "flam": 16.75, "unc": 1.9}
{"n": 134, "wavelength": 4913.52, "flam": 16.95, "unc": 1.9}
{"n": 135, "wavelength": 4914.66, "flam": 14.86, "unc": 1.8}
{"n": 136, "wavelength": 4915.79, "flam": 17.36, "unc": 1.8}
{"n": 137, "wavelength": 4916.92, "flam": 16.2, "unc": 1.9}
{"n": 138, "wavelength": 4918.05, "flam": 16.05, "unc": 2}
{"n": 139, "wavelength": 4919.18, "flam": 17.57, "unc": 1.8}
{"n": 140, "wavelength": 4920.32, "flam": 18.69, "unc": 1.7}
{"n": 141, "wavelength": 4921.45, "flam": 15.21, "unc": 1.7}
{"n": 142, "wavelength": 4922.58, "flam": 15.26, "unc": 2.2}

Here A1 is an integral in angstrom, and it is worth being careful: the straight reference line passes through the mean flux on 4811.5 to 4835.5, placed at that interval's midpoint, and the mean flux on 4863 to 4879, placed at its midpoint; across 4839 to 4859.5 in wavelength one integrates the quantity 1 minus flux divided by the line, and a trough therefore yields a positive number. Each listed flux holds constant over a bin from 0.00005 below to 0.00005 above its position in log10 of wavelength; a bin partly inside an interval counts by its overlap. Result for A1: -1.39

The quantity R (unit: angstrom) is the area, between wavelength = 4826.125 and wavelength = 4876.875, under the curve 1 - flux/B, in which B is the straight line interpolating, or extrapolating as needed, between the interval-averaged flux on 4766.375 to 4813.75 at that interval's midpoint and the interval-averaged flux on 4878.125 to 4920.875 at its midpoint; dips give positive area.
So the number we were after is 2.7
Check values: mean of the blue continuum 16.9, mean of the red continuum 17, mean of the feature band 16.1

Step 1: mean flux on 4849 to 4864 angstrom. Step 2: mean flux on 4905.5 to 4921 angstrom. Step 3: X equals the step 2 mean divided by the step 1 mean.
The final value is 1.12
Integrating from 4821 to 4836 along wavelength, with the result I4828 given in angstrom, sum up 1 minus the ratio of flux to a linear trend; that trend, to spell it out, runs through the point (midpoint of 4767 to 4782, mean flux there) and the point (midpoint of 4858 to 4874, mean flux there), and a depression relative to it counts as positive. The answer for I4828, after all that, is -1.2 angstrom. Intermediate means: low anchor 16.5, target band 16.3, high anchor 14.1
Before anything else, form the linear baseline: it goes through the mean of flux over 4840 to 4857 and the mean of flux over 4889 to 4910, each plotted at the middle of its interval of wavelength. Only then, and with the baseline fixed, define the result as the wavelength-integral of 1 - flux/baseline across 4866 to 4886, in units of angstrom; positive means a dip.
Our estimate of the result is 1.3 angstrom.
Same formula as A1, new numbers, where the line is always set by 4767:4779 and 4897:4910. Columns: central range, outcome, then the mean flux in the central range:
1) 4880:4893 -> 0.2 angstrom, 17.1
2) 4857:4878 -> 3.4 angstrom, 14.4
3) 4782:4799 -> -0.7 angstrom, 17.3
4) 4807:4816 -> -0.4 angstrom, 17.4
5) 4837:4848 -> -0.2 angstrom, 17.3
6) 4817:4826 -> 0.6 angstrom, 15.7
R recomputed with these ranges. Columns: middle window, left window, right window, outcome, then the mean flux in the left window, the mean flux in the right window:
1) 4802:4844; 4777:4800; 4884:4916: 0.7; 17.2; 16.8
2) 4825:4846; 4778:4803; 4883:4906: -0.2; 17.1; 16.7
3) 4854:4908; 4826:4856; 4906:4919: 4.0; 17.3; 17.1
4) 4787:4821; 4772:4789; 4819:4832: -1.1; 17.6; 15.5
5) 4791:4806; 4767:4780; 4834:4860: -0.1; 16.2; 17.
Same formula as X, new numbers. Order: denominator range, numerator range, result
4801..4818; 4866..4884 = 0.94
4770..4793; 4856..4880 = 0.84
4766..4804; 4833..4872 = 0.94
